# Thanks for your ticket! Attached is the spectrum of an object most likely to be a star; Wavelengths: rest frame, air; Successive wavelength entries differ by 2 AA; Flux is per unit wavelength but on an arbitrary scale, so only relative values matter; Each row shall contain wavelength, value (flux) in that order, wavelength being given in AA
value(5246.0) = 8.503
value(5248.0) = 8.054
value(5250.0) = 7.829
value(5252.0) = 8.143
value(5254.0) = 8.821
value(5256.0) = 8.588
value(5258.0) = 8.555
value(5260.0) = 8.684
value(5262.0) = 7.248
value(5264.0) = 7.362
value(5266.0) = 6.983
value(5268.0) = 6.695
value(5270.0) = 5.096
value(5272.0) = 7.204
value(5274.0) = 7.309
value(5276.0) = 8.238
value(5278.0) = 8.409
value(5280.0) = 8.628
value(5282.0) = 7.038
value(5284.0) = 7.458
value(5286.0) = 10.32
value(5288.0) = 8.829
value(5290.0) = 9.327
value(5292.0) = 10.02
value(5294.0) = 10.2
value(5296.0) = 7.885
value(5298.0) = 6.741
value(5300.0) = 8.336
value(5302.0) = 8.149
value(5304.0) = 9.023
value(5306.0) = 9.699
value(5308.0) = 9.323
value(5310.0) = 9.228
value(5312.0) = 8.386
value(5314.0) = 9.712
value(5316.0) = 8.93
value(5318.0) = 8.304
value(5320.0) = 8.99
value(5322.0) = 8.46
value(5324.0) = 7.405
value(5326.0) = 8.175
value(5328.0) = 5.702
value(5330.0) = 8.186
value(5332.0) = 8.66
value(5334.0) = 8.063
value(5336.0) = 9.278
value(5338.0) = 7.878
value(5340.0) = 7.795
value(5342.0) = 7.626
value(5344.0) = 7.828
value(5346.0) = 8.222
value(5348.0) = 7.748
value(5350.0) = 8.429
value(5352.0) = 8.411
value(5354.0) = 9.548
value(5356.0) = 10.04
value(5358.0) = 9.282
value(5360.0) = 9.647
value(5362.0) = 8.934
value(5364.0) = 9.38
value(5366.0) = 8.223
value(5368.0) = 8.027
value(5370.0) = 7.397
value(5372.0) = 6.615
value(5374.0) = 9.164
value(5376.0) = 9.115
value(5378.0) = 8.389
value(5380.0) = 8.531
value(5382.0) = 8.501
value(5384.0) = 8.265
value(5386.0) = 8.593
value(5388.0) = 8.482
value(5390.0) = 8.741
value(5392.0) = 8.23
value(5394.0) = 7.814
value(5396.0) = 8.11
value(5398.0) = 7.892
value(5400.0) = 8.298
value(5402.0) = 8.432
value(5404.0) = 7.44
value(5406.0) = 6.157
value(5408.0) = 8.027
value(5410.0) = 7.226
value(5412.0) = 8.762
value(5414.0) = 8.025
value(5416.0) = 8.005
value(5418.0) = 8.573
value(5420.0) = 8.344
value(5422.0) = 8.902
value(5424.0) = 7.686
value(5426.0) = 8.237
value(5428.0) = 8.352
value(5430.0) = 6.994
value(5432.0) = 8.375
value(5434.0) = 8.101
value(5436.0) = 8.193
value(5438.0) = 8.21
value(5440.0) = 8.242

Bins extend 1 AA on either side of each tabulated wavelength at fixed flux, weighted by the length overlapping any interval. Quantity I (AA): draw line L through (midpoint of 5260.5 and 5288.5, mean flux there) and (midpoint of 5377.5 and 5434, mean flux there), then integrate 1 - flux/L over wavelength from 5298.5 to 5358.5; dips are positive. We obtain -4.9 AA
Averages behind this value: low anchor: 7.63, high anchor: 8.12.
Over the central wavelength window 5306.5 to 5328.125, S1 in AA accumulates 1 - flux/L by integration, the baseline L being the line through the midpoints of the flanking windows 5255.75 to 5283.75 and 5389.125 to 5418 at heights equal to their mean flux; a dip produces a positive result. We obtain -2.4 AA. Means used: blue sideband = 7.54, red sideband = 7.96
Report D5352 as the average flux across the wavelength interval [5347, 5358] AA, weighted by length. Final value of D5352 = 8.88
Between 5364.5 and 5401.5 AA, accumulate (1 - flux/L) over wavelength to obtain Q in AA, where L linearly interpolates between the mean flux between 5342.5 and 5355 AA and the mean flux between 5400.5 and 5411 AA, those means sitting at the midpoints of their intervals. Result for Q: -2.1 AA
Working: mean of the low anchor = 8.33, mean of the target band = 8.26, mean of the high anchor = 7.5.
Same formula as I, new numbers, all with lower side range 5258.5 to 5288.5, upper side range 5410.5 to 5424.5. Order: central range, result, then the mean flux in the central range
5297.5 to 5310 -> -1.4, 8.67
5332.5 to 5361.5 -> -2.0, 8.57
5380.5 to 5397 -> -0.3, 8.35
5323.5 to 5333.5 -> 0.3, 7.66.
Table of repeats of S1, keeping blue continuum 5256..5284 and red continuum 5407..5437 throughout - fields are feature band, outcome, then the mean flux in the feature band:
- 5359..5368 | -1.18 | 8.93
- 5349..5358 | -1.45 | 9.13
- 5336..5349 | -0.24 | 7.96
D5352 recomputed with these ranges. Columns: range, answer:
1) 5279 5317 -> 8.8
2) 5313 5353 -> 8.19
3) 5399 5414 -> 7.78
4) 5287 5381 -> 8.54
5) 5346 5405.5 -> 8.45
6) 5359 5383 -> 8.49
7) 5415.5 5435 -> 8.16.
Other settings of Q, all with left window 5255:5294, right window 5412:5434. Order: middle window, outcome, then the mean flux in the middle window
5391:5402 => 0.1 AA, 8.1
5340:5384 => -2.0 AA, 8.5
